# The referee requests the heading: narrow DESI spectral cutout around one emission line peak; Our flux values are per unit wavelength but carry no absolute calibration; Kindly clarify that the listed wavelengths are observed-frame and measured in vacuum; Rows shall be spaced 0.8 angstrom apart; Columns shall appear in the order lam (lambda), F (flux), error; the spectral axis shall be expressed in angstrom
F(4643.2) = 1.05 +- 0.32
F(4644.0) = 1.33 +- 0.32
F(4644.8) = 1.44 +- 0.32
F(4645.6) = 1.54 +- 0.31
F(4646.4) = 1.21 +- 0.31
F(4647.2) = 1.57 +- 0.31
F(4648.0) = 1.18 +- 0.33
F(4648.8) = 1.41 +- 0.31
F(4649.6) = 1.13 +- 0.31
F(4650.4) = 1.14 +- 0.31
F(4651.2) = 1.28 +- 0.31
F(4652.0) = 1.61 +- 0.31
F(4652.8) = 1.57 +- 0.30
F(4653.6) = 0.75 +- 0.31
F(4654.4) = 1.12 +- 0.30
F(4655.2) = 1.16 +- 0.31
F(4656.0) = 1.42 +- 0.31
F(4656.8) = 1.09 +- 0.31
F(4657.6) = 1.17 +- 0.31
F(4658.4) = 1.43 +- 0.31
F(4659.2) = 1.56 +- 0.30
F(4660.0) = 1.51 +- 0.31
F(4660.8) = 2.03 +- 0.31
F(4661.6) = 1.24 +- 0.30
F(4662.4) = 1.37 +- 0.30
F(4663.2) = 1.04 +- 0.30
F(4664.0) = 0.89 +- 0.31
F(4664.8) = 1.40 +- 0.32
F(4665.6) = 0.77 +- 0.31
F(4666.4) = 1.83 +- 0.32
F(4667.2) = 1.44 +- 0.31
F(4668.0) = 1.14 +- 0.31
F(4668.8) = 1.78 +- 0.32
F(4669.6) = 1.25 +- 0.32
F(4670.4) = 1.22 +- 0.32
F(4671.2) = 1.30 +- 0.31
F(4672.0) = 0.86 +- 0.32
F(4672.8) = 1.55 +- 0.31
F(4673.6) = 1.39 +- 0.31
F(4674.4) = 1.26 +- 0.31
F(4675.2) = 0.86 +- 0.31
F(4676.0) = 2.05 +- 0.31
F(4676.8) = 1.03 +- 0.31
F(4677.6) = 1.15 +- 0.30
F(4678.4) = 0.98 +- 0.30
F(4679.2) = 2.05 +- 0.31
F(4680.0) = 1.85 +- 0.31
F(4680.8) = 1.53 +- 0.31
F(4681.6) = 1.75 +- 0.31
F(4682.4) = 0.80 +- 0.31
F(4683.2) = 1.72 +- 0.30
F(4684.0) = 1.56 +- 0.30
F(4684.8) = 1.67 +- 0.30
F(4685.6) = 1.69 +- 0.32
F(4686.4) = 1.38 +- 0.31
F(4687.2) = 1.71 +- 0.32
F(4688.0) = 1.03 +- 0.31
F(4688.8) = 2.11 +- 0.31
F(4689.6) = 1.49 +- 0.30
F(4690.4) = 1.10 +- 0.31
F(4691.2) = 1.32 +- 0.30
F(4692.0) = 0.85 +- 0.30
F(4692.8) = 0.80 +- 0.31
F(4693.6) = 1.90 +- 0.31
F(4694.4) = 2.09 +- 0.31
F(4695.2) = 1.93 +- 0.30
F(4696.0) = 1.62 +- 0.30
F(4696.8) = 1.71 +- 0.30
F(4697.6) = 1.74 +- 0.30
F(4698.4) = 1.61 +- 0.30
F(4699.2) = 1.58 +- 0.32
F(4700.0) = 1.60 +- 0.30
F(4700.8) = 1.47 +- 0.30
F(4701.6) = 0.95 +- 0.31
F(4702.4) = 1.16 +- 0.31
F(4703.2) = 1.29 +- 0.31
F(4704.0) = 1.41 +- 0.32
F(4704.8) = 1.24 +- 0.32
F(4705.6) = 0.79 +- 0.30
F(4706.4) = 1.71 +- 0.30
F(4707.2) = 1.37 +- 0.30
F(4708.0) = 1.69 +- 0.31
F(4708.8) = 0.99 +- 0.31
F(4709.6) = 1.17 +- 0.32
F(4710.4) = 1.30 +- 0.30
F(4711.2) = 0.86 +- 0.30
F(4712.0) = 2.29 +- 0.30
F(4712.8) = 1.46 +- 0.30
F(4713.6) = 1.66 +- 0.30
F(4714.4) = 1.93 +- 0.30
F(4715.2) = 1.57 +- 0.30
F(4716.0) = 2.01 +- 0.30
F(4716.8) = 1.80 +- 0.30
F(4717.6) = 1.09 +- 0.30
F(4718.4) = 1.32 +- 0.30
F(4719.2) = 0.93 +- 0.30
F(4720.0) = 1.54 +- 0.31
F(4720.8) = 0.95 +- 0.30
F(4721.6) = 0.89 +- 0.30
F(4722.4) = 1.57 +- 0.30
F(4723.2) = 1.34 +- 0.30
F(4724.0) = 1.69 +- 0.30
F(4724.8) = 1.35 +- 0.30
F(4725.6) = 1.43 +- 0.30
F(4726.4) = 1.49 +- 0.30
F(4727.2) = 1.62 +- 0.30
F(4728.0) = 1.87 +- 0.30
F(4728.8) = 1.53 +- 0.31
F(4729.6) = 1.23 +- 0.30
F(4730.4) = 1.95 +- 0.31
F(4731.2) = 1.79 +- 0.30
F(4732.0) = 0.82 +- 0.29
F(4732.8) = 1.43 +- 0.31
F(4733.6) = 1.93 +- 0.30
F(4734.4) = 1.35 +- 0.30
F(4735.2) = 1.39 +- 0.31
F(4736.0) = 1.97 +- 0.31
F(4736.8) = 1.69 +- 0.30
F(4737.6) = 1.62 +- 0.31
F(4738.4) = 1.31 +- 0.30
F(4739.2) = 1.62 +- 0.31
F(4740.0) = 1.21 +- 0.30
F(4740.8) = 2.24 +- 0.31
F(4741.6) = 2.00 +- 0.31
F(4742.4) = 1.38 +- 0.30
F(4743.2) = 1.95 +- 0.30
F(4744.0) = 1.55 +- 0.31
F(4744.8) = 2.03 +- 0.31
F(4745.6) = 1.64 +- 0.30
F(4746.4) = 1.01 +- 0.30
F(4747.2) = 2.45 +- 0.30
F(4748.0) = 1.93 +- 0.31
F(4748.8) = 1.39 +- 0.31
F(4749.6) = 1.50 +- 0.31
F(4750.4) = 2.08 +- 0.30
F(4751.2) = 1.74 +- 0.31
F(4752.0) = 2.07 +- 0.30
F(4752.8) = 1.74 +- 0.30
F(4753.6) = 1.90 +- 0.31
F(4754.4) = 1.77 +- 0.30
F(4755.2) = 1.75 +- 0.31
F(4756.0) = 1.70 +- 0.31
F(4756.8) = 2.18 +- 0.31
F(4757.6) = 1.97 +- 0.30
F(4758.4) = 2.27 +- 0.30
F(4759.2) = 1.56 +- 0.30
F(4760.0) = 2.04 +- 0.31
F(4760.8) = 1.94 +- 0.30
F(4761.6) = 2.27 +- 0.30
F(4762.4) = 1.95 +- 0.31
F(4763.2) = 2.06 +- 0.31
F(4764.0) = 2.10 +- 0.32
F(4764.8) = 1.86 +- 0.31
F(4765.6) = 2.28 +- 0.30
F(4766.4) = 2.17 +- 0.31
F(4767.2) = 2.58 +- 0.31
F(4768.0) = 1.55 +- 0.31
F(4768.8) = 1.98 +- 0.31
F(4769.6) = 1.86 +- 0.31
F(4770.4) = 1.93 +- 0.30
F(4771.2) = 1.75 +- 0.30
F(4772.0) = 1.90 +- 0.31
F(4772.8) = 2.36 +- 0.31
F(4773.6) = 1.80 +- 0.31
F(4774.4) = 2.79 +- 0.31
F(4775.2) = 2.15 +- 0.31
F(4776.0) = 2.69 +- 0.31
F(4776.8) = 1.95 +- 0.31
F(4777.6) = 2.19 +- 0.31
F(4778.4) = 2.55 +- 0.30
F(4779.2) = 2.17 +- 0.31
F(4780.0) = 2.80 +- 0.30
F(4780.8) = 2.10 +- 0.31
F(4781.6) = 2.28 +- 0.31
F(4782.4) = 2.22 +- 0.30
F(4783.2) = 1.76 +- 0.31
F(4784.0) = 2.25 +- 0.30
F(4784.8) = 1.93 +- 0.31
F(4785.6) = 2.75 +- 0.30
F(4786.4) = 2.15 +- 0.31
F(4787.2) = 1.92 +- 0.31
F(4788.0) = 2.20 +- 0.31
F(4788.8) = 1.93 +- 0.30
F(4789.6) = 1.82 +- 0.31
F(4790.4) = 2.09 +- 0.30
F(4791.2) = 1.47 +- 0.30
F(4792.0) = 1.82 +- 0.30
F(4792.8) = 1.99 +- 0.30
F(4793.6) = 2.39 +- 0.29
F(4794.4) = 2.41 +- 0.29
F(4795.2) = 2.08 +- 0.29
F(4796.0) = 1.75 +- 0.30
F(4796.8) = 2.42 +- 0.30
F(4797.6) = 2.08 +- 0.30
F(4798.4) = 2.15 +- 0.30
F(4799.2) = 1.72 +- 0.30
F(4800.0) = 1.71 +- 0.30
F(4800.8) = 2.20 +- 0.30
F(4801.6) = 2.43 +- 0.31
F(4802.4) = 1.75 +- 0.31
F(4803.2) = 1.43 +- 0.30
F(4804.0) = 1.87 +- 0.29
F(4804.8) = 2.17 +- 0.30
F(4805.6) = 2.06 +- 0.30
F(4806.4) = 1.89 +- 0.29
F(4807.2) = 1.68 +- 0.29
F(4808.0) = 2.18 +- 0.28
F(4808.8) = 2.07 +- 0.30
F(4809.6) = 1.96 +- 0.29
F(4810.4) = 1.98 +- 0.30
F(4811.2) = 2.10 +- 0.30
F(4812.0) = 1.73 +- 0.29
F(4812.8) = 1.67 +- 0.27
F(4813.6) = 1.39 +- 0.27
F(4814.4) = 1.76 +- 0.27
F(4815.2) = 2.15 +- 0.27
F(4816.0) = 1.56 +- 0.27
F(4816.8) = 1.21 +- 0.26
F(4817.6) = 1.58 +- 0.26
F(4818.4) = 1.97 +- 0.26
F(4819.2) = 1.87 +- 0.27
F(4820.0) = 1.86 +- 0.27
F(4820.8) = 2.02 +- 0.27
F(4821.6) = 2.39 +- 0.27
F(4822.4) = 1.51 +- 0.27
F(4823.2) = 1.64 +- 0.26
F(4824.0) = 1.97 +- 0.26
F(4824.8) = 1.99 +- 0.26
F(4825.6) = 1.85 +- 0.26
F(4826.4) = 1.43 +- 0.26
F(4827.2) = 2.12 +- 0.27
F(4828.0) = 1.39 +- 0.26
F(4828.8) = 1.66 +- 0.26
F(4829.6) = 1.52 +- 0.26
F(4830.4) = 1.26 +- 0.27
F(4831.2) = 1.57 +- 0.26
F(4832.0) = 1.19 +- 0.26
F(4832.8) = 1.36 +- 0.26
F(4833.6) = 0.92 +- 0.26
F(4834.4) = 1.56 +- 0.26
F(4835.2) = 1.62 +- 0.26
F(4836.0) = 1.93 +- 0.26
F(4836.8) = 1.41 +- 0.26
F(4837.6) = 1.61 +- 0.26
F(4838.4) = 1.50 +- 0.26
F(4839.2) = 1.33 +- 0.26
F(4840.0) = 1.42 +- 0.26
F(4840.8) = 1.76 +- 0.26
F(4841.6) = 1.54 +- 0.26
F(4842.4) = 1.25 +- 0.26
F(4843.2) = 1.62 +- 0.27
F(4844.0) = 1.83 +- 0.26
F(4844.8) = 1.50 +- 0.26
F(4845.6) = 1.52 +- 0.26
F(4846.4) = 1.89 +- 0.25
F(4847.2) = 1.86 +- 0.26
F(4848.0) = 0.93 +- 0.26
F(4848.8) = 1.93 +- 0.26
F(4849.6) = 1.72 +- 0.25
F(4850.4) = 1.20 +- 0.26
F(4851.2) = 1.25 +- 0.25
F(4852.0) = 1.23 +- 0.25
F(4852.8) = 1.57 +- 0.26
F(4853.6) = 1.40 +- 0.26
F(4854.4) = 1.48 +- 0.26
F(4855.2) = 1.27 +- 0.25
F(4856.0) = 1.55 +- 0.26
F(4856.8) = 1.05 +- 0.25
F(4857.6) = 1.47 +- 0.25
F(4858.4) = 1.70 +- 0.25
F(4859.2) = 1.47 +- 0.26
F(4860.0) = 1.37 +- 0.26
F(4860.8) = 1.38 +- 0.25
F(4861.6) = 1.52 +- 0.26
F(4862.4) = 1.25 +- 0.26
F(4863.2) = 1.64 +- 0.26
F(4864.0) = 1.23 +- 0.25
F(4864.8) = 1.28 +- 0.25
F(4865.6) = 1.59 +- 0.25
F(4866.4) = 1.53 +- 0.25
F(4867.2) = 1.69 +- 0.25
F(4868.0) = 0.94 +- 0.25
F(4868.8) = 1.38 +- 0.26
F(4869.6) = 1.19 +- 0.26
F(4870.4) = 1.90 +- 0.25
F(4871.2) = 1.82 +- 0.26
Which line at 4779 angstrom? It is Mg II 2798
